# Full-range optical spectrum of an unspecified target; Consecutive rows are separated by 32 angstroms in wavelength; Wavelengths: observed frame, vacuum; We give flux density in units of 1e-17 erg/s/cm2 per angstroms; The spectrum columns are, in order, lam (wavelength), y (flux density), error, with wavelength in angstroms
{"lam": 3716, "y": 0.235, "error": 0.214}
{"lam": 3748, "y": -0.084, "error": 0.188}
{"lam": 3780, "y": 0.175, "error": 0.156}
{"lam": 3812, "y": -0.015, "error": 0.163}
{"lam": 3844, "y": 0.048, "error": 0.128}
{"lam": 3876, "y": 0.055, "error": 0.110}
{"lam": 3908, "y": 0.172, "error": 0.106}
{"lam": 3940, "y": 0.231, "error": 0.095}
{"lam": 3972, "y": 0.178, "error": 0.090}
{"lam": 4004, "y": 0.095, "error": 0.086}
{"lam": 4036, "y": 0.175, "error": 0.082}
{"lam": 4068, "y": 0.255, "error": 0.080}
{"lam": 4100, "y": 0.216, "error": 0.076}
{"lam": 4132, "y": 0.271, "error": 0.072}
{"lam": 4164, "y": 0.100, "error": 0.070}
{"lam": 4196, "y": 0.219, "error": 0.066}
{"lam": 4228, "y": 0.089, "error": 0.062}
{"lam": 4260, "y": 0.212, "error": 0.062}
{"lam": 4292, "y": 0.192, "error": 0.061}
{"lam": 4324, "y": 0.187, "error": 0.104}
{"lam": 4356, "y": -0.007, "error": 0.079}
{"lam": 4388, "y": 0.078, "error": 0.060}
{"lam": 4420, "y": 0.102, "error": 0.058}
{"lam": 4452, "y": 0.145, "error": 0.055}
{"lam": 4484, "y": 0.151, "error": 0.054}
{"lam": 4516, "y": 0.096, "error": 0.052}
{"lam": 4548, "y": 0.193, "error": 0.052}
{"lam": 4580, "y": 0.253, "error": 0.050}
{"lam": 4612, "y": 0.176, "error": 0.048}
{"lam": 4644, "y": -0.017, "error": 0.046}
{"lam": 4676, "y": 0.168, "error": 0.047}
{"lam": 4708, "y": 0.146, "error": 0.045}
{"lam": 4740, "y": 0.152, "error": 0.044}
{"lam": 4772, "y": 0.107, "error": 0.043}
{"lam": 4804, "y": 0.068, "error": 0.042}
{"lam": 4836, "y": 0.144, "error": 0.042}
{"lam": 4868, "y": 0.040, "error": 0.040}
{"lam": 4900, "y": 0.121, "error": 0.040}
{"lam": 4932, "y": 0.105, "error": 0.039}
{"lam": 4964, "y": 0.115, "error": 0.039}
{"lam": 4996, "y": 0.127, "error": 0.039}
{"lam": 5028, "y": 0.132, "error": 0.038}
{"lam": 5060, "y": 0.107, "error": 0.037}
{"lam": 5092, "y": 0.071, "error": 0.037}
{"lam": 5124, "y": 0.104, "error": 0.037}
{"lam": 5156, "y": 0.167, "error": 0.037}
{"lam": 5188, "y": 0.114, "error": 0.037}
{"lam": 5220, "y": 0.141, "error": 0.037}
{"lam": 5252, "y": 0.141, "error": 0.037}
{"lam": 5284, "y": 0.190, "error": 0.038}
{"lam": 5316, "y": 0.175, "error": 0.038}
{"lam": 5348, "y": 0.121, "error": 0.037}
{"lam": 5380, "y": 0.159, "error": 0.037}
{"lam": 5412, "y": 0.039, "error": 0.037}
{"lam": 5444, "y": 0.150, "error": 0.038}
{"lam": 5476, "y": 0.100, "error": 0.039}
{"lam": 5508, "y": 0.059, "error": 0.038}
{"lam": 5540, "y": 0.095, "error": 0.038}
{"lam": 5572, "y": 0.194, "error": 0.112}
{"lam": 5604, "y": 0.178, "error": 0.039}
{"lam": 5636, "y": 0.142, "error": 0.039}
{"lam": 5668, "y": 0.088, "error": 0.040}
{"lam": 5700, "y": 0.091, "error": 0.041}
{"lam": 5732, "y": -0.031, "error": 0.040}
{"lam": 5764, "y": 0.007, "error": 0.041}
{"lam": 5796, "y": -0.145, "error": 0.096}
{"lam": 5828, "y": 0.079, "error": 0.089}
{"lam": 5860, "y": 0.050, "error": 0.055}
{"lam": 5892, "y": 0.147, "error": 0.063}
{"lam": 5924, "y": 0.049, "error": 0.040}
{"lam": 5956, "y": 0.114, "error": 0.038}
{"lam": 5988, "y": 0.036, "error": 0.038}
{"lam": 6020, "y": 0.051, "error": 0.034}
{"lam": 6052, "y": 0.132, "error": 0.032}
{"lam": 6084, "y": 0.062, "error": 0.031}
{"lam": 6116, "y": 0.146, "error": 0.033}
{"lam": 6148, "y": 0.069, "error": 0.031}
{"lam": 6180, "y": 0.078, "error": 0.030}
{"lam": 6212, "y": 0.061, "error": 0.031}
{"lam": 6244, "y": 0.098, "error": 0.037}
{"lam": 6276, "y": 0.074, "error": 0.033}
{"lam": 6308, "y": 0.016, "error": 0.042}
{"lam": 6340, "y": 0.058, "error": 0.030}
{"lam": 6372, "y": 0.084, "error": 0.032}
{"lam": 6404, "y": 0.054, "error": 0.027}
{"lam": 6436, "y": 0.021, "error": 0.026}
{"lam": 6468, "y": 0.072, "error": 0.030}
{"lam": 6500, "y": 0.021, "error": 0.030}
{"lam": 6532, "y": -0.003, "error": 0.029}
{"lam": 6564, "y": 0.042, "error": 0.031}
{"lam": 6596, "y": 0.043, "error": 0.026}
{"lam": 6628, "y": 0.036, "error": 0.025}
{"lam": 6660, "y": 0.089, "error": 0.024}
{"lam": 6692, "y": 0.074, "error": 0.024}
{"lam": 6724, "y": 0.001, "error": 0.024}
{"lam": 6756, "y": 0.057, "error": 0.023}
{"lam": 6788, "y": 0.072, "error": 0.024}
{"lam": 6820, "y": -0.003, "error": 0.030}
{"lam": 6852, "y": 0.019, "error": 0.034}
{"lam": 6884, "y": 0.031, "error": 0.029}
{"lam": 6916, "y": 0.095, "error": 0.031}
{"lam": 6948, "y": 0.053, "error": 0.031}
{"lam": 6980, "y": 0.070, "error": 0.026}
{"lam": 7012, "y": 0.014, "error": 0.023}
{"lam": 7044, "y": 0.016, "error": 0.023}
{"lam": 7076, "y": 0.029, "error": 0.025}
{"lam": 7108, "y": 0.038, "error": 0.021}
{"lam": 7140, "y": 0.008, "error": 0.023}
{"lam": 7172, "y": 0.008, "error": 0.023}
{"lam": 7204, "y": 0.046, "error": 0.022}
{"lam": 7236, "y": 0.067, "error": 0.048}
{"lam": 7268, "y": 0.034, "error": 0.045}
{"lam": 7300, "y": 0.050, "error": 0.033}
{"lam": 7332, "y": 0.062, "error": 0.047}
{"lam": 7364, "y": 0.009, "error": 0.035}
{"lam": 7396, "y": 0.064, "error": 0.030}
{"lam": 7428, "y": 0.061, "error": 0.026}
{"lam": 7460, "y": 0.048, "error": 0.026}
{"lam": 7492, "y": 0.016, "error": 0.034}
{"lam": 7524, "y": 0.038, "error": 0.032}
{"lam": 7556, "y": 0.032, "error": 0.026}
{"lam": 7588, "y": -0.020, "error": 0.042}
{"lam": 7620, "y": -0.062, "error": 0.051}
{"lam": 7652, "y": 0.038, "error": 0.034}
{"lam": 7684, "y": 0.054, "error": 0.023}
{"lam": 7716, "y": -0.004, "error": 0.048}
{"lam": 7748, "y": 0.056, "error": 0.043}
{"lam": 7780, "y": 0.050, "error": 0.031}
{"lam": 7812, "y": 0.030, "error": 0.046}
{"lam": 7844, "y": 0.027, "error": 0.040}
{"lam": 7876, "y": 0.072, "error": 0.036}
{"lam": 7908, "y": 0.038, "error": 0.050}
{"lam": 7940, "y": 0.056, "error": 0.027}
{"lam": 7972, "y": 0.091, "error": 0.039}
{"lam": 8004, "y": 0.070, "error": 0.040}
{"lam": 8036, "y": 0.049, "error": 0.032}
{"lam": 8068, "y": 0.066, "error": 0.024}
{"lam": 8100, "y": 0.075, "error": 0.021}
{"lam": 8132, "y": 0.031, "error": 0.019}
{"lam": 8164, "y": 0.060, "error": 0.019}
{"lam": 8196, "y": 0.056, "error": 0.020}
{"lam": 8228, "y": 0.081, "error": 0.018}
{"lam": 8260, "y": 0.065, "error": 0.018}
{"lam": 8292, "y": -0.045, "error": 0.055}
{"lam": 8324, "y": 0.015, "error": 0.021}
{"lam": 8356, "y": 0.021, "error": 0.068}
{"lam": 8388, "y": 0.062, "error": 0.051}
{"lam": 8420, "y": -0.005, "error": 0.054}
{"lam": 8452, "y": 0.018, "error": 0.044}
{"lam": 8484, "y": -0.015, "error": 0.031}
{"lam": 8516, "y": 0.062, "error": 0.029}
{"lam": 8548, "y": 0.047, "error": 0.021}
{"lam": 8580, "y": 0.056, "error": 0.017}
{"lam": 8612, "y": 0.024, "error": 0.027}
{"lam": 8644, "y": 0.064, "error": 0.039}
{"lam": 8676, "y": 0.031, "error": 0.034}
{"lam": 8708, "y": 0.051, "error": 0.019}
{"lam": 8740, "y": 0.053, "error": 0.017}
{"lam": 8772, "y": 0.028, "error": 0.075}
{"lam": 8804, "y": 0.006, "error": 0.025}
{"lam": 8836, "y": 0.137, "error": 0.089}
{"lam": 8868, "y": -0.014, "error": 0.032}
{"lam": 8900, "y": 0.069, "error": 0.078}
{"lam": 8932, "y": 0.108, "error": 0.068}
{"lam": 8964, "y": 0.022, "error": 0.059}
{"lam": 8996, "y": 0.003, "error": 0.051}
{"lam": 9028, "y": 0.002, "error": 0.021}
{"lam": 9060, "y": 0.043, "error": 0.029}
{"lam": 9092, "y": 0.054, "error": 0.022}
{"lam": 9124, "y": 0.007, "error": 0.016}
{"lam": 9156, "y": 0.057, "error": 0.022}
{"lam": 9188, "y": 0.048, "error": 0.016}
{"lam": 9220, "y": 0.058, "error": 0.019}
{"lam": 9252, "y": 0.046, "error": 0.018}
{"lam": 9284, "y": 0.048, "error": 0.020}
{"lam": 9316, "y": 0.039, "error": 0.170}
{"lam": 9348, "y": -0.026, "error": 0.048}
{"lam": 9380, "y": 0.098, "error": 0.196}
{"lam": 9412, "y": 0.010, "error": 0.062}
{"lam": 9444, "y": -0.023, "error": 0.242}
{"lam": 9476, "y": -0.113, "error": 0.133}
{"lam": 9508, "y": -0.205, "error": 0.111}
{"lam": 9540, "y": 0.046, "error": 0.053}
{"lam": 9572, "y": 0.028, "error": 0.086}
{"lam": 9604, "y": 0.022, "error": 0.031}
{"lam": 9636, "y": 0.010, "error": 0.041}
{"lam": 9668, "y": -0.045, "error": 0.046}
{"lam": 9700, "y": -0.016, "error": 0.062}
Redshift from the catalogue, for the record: 1.53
